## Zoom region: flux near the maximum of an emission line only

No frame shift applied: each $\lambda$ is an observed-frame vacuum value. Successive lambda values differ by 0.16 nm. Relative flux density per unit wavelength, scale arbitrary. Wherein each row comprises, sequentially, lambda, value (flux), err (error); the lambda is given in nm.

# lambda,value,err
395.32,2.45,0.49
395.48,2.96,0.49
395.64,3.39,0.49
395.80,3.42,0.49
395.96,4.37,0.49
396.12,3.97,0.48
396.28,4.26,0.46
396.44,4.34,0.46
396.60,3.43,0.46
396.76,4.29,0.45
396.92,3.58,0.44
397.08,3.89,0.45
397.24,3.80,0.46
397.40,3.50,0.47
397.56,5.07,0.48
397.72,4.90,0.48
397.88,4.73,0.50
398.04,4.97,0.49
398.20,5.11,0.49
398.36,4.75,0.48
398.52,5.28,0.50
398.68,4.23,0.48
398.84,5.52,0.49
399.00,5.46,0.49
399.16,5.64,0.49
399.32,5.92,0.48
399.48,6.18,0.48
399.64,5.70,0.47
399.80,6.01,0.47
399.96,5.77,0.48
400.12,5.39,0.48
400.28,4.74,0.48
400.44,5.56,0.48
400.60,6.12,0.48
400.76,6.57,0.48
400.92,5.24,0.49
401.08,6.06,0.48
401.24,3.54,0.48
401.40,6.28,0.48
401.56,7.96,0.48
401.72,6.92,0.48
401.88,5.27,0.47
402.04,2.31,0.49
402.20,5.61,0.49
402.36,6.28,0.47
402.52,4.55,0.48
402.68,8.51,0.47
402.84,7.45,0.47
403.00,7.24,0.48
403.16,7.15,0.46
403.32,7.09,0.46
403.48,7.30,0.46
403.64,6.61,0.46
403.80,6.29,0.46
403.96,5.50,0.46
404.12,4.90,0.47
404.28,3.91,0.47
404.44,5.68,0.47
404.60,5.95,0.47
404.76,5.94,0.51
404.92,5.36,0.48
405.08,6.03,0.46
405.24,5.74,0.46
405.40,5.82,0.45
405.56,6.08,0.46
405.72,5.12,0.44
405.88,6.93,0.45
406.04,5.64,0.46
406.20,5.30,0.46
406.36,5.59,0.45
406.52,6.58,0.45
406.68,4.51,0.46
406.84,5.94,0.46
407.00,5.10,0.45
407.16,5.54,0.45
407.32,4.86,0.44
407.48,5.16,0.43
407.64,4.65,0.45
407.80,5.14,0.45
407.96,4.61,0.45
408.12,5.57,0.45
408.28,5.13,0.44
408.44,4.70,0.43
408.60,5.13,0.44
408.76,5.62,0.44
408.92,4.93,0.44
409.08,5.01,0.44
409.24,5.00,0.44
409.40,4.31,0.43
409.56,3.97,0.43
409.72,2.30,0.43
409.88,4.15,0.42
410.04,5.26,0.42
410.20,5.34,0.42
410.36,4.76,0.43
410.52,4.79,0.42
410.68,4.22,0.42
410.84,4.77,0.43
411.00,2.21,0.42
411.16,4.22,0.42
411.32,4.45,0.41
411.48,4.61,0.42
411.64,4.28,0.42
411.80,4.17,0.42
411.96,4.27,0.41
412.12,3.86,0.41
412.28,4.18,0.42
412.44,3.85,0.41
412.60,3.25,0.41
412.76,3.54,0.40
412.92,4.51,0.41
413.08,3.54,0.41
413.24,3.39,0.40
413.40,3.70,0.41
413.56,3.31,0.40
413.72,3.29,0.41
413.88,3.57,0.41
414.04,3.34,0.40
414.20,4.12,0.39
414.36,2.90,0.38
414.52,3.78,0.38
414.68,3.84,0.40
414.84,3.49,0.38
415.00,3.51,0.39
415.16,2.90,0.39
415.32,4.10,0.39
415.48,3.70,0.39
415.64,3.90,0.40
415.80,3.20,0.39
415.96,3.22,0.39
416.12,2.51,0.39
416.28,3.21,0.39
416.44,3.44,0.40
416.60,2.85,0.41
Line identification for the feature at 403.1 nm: Ly-alpha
